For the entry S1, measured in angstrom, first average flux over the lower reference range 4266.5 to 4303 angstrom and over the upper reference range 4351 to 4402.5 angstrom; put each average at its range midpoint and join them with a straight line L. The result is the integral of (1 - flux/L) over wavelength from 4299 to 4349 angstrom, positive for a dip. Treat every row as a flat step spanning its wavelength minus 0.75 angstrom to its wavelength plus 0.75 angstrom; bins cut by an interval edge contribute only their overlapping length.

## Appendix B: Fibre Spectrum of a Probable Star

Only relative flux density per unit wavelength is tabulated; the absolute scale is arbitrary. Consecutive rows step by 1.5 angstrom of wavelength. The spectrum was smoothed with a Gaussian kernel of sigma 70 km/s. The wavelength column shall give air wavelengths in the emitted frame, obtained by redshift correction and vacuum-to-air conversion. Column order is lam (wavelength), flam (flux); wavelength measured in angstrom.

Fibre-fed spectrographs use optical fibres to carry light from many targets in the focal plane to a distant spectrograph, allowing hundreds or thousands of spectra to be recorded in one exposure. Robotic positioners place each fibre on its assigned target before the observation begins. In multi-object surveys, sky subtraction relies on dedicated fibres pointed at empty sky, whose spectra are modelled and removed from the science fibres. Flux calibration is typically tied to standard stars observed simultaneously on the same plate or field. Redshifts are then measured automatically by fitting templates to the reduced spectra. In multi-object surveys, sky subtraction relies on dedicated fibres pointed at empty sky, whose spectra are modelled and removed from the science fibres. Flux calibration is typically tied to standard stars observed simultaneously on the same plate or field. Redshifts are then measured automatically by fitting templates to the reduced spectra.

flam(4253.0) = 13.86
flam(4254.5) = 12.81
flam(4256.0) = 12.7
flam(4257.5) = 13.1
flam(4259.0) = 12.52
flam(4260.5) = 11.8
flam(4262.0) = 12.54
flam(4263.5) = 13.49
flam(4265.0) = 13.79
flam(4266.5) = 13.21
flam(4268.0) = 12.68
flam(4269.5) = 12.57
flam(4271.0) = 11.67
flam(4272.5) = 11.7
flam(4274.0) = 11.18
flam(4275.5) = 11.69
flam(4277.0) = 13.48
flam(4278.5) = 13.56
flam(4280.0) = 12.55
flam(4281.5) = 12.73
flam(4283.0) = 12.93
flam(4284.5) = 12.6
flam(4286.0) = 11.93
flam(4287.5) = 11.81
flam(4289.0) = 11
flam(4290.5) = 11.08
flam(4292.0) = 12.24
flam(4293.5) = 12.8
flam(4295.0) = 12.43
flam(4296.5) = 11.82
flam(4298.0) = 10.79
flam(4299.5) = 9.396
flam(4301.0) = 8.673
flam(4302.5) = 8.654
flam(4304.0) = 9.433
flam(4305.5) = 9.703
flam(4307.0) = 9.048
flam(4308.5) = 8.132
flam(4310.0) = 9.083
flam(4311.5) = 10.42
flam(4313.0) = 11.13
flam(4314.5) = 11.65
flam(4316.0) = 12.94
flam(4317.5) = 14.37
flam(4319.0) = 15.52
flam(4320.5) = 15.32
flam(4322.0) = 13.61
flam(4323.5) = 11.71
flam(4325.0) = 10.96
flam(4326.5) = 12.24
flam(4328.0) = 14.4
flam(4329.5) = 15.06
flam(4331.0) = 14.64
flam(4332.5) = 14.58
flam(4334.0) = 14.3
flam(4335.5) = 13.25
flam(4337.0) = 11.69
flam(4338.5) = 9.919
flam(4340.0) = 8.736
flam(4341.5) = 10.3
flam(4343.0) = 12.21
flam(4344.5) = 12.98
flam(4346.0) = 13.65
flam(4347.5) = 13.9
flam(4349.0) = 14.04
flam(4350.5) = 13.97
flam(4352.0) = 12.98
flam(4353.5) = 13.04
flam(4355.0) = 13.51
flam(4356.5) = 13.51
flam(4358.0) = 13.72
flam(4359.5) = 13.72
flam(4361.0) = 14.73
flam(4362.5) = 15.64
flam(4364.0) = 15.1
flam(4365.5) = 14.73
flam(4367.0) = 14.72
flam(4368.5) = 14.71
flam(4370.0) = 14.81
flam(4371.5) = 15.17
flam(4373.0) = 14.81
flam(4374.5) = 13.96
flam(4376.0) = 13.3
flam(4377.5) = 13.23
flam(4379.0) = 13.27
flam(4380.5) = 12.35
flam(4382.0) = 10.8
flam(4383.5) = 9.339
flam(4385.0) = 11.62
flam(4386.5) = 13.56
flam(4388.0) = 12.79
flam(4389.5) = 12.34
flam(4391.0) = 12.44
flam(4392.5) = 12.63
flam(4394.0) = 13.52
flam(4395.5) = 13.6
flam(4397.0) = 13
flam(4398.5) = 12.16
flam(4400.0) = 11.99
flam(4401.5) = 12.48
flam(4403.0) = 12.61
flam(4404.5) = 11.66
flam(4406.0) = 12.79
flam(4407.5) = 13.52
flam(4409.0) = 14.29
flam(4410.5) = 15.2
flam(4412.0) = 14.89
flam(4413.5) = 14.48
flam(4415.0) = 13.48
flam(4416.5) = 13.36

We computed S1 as 2.2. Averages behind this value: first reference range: 11.8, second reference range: 13.3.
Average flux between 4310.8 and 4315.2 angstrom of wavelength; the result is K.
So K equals 11.1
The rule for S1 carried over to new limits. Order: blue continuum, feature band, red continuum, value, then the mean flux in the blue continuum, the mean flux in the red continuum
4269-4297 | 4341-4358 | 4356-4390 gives 0.1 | 12.2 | 13.6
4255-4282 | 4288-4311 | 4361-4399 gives 4.5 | 12.6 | 13.4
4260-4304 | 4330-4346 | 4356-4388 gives 0.8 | 11.9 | 13.6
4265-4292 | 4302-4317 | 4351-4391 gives 3.1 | 12.3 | 13.5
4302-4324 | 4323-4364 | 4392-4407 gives -4.4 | 11.4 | 12.7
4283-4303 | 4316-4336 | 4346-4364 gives -1.8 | 11.3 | 13.9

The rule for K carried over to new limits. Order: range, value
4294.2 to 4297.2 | 12.1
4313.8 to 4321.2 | 14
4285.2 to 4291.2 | 11.5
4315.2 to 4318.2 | 13.6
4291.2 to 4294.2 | 12.5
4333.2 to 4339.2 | 12.3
